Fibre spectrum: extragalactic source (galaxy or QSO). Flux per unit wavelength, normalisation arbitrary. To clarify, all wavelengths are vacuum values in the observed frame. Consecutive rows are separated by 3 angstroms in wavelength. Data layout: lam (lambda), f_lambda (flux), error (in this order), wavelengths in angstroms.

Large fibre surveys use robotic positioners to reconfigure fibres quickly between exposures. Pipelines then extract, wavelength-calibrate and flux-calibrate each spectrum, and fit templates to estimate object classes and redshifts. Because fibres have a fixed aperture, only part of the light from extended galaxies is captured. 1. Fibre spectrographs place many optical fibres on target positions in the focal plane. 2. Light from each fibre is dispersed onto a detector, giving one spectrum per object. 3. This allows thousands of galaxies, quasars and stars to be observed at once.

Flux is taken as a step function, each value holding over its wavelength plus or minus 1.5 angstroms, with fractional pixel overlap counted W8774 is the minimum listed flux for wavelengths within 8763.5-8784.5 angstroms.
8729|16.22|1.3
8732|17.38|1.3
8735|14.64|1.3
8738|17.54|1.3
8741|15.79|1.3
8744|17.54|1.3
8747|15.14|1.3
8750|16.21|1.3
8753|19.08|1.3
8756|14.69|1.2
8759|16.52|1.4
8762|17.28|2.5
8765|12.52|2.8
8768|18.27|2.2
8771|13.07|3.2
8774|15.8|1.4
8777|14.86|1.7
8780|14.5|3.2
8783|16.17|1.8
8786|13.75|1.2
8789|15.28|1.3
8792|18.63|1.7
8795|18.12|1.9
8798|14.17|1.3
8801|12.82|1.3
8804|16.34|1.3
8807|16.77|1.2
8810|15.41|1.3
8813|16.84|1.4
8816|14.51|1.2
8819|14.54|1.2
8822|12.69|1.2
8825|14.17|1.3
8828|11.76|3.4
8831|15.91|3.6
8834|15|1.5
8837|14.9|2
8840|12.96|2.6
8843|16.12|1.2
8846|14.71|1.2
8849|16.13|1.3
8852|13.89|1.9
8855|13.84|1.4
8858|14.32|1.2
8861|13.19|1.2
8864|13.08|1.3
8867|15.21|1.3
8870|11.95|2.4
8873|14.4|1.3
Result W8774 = 12.52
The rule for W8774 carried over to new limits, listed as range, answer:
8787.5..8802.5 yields 12.82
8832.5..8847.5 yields 12.96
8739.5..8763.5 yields 14.69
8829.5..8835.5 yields 15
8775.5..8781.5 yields 14.5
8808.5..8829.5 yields 11.76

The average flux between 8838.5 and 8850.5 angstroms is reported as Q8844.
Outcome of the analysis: 15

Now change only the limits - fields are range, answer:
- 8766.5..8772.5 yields 15.7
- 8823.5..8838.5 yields 14.3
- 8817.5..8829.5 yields 13.3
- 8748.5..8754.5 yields 17.6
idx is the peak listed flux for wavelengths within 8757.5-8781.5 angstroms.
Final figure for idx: 18.27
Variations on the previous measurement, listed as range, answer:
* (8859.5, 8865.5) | 13.19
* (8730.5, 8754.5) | 19.08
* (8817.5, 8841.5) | 15.91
